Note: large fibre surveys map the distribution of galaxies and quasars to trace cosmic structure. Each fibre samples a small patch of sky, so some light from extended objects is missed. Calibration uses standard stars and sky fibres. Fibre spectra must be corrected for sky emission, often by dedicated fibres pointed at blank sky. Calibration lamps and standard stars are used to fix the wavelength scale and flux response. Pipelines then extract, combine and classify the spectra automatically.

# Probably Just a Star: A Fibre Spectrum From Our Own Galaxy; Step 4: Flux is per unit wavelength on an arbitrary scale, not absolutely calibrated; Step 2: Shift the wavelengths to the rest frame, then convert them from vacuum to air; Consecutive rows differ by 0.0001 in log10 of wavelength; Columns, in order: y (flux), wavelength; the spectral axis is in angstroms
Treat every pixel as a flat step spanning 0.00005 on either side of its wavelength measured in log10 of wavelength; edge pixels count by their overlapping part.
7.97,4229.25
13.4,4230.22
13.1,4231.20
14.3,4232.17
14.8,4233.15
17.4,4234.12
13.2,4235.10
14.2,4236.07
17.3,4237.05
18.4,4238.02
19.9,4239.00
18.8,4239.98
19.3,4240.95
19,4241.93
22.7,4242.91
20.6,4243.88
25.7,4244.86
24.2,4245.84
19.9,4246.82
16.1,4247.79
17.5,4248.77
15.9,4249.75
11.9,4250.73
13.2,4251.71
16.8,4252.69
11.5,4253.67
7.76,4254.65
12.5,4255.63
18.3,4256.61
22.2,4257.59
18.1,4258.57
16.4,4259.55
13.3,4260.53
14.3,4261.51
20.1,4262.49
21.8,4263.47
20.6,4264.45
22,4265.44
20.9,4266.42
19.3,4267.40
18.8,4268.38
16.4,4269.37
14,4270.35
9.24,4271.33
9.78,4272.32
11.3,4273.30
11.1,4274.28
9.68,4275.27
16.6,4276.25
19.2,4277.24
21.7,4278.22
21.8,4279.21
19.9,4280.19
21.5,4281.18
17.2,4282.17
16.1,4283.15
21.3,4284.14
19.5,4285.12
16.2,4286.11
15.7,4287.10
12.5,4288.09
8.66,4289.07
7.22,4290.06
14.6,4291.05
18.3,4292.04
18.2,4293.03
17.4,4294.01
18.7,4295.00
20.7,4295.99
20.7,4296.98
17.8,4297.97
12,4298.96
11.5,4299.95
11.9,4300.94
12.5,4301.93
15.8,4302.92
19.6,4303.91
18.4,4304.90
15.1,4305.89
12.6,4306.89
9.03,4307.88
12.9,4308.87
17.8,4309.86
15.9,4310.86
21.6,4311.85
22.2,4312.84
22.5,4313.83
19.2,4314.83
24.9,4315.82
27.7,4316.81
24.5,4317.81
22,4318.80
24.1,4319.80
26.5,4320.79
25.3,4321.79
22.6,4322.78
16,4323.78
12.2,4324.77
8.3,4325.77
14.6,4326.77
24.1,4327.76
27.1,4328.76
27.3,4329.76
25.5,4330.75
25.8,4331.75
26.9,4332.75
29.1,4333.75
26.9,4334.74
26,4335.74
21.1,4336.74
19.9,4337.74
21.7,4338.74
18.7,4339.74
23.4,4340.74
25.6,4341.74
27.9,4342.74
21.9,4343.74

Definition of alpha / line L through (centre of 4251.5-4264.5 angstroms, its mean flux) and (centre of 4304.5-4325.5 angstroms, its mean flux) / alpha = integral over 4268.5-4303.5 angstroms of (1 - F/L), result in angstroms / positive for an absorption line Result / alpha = 4.2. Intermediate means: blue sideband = 16.1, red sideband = 19.6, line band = 15.7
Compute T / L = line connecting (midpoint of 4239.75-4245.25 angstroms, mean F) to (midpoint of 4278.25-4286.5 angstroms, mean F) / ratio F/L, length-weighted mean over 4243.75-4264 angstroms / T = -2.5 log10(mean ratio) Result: 0.21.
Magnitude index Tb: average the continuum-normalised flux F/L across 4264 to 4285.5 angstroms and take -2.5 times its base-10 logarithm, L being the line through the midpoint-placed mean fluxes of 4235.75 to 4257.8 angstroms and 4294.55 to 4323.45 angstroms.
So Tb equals 0.06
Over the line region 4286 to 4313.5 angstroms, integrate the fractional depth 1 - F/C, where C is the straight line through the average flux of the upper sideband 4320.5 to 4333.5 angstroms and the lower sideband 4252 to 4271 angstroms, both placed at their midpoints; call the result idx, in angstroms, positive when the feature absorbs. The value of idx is 5.9 angstroms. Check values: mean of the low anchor 17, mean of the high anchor 21.8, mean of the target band 15.6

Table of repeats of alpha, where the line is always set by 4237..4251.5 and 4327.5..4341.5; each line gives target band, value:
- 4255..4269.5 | 1.4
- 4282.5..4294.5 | 3.5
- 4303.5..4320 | 2.8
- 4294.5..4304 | 2.7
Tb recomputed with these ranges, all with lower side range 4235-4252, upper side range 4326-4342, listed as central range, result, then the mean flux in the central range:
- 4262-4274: 0.17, 16.9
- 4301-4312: 0.40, 15.2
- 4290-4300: 0.27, 16.7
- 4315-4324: -0.05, 23.8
